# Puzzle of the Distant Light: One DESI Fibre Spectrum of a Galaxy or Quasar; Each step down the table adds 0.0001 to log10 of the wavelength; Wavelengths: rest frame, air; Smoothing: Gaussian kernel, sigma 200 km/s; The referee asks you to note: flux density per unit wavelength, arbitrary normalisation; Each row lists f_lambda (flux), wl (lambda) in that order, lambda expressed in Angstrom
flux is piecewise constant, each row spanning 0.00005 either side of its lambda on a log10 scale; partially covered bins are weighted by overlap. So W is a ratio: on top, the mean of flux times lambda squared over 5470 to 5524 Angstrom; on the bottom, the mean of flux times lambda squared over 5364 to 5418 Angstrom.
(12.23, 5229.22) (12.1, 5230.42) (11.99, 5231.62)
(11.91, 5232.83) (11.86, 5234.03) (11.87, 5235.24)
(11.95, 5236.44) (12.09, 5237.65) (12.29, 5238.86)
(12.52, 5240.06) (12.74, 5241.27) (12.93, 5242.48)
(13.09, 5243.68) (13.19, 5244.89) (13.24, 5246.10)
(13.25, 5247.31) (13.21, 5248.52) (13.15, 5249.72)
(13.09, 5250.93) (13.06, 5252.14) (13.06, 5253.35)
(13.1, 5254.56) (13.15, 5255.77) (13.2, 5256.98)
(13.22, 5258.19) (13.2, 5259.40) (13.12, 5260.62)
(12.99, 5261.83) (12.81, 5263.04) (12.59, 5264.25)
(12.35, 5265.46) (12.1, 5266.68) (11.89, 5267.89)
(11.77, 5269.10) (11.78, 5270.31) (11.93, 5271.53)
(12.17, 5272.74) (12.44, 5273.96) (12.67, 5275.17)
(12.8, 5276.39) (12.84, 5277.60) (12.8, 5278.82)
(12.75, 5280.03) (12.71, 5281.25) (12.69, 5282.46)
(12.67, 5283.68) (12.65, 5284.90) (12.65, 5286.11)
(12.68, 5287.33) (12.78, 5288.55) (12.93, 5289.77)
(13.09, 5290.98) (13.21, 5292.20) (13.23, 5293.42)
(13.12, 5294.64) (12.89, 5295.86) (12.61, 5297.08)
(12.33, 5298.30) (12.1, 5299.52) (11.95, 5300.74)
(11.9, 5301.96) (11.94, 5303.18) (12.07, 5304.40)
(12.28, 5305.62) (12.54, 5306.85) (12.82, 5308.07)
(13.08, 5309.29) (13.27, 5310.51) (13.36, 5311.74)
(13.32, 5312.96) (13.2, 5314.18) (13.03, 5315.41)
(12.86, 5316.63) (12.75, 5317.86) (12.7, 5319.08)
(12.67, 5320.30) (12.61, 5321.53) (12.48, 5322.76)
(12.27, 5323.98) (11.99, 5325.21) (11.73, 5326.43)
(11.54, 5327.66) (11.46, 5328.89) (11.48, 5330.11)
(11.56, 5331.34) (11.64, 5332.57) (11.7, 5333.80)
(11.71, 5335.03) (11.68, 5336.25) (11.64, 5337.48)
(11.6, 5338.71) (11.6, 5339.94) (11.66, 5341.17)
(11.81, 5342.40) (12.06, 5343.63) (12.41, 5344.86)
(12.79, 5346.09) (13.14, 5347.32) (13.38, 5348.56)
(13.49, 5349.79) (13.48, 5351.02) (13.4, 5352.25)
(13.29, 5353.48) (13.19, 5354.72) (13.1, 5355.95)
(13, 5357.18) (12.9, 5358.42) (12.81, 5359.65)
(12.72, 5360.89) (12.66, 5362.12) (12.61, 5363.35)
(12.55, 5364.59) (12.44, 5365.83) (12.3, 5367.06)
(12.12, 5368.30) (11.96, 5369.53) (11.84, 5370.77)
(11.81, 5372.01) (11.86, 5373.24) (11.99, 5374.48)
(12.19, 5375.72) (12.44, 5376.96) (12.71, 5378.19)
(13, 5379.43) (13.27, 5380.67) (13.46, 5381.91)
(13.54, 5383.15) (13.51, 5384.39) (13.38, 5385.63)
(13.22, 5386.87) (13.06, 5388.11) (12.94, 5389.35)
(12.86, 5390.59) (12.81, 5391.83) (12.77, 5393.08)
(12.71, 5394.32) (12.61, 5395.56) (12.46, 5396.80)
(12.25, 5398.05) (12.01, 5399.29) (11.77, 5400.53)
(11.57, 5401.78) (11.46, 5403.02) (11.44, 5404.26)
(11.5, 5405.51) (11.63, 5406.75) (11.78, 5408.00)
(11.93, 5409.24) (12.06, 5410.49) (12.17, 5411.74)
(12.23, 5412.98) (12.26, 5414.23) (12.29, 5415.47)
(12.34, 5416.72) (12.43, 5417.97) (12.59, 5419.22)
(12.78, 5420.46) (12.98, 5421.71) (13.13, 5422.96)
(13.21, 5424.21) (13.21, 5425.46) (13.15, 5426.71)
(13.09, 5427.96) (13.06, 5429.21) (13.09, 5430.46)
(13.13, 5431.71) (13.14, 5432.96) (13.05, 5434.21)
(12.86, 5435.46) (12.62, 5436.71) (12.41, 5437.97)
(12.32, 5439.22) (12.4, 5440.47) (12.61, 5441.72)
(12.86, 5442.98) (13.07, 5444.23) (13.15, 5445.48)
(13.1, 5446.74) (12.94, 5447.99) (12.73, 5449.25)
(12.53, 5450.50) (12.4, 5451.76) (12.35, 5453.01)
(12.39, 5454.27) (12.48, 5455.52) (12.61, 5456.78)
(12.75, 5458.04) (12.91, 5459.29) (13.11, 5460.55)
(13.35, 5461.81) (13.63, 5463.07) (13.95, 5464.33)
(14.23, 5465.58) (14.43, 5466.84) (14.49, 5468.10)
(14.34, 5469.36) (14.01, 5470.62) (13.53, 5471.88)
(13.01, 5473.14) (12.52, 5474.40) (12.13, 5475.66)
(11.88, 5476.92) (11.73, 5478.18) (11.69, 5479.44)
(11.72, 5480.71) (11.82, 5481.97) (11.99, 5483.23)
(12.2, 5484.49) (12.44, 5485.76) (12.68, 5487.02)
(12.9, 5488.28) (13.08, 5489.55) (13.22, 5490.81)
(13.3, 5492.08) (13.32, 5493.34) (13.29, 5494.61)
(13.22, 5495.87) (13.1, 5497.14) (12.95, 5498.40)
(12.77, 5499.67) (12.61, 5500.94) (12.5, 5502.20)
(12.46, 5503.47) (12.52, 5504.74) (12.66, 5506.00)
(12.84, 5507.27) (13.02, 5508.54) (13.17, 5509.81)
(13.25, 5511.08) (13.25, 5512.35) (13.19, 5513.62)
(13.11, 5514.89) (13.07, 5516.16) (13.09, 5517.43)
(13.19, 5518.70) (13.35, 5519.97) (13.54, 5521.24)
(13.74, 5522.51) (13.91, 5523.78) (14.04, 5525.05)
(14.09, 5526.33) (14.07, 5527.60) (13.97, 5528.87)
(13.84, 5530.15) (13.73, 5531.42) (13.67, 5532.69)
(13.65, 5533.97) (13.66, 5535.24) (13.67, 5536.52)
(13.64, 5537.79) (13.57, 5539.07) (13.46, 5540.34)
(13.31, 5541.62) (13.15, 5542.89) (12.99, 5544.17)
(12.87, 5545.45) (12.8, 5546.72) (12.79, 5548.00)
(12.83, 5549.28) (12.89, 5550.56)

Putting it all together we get 1.08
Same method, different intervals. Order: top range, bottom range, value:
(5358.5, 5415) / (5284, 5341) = 1.03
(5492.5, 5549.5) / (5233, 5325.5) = 1.14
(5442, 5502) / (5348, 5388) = 1.05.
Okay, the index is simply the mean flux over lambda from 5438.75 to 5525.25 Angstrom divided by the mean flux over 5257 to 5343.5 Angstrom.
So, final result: 1.04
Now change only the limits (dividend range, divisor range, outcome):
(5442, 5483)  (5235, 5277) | 1.02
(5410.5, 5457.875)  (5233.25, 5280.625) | 1.00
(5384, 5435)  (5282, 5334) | 1.00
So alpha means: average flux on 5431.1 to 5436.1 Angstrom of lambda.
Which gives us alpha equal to 13.1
